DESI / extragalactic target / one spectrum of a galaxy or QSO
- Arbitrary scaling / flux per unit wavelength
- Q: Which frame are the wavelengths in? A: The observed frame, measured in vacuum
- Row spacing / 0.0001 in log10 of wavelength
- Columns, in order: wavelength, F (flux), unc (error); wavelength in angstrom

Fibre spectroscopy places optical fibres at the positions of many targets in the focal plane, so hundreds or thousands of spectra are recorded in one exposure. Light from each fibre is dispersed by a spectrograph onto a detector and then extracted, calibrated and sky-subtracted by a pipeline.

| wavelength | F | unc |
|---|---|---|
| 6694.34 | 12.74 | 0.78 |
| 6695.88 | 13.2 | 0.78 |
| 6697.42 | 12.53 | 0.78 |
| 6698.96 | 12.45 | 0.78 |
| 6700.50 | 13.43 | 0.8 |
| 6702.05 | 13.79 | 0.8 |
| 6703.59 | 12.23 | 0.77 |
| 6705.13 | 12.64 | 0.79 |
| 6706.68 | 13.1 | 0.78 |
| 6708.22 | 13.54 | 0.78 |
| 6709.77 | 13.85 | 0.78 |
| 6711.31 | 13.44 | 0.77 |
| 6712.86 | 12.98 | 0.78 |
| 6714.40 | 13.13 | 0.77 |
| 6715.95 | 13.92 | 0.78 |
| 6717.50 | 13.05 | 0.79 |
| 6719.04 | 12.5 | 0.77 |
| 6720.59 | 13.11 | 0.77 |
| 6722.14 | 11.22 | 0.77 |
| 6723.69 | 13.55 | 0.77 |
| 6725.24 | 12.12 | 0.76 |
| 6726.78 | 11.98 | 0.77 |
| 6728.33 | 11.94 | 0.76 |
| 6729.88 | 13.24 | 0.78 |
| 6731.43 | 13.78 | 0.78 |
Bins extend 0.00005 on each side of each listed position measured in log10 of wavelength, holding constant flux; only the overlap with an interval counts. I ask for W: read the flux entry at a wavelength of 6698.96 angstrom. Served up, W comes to 12.45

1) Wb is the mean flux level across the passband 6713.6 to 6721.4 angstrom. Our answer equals 13.1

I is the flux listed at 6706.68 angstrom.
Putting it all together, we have 13.1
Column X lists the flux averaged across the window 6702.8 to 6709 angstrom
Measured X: 12.9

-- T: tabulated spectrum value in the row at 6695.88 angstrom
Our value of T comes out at 13.2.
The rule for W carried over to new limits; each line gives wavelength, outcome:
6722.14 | 11.22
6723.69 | 13.55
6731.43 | 13.78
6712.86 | 12.98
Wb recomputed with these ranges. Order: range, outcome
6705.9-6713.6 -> 13.4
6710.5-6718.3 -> 13.3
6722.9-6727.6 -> 12.6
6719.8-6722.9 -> 12.2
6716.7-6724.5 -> 12.7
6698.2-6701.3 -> 12.9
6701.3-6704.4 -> 13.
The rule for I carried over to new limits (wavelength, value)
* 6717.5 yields 13.05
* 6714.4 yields 13.13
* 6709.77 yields 13.85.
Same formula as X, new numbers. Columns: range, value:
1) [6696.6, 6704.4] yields 12.9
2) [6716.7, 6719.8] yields 12.8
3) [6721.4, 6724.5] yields 12.4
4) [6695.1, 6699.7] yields 12.7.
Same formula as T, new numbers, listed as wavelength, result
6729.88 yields 13.24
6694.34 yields 12.74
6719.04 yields 12.5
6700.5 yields 13.43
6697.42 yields 12.53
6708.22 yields 13.54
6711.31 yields 13.44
